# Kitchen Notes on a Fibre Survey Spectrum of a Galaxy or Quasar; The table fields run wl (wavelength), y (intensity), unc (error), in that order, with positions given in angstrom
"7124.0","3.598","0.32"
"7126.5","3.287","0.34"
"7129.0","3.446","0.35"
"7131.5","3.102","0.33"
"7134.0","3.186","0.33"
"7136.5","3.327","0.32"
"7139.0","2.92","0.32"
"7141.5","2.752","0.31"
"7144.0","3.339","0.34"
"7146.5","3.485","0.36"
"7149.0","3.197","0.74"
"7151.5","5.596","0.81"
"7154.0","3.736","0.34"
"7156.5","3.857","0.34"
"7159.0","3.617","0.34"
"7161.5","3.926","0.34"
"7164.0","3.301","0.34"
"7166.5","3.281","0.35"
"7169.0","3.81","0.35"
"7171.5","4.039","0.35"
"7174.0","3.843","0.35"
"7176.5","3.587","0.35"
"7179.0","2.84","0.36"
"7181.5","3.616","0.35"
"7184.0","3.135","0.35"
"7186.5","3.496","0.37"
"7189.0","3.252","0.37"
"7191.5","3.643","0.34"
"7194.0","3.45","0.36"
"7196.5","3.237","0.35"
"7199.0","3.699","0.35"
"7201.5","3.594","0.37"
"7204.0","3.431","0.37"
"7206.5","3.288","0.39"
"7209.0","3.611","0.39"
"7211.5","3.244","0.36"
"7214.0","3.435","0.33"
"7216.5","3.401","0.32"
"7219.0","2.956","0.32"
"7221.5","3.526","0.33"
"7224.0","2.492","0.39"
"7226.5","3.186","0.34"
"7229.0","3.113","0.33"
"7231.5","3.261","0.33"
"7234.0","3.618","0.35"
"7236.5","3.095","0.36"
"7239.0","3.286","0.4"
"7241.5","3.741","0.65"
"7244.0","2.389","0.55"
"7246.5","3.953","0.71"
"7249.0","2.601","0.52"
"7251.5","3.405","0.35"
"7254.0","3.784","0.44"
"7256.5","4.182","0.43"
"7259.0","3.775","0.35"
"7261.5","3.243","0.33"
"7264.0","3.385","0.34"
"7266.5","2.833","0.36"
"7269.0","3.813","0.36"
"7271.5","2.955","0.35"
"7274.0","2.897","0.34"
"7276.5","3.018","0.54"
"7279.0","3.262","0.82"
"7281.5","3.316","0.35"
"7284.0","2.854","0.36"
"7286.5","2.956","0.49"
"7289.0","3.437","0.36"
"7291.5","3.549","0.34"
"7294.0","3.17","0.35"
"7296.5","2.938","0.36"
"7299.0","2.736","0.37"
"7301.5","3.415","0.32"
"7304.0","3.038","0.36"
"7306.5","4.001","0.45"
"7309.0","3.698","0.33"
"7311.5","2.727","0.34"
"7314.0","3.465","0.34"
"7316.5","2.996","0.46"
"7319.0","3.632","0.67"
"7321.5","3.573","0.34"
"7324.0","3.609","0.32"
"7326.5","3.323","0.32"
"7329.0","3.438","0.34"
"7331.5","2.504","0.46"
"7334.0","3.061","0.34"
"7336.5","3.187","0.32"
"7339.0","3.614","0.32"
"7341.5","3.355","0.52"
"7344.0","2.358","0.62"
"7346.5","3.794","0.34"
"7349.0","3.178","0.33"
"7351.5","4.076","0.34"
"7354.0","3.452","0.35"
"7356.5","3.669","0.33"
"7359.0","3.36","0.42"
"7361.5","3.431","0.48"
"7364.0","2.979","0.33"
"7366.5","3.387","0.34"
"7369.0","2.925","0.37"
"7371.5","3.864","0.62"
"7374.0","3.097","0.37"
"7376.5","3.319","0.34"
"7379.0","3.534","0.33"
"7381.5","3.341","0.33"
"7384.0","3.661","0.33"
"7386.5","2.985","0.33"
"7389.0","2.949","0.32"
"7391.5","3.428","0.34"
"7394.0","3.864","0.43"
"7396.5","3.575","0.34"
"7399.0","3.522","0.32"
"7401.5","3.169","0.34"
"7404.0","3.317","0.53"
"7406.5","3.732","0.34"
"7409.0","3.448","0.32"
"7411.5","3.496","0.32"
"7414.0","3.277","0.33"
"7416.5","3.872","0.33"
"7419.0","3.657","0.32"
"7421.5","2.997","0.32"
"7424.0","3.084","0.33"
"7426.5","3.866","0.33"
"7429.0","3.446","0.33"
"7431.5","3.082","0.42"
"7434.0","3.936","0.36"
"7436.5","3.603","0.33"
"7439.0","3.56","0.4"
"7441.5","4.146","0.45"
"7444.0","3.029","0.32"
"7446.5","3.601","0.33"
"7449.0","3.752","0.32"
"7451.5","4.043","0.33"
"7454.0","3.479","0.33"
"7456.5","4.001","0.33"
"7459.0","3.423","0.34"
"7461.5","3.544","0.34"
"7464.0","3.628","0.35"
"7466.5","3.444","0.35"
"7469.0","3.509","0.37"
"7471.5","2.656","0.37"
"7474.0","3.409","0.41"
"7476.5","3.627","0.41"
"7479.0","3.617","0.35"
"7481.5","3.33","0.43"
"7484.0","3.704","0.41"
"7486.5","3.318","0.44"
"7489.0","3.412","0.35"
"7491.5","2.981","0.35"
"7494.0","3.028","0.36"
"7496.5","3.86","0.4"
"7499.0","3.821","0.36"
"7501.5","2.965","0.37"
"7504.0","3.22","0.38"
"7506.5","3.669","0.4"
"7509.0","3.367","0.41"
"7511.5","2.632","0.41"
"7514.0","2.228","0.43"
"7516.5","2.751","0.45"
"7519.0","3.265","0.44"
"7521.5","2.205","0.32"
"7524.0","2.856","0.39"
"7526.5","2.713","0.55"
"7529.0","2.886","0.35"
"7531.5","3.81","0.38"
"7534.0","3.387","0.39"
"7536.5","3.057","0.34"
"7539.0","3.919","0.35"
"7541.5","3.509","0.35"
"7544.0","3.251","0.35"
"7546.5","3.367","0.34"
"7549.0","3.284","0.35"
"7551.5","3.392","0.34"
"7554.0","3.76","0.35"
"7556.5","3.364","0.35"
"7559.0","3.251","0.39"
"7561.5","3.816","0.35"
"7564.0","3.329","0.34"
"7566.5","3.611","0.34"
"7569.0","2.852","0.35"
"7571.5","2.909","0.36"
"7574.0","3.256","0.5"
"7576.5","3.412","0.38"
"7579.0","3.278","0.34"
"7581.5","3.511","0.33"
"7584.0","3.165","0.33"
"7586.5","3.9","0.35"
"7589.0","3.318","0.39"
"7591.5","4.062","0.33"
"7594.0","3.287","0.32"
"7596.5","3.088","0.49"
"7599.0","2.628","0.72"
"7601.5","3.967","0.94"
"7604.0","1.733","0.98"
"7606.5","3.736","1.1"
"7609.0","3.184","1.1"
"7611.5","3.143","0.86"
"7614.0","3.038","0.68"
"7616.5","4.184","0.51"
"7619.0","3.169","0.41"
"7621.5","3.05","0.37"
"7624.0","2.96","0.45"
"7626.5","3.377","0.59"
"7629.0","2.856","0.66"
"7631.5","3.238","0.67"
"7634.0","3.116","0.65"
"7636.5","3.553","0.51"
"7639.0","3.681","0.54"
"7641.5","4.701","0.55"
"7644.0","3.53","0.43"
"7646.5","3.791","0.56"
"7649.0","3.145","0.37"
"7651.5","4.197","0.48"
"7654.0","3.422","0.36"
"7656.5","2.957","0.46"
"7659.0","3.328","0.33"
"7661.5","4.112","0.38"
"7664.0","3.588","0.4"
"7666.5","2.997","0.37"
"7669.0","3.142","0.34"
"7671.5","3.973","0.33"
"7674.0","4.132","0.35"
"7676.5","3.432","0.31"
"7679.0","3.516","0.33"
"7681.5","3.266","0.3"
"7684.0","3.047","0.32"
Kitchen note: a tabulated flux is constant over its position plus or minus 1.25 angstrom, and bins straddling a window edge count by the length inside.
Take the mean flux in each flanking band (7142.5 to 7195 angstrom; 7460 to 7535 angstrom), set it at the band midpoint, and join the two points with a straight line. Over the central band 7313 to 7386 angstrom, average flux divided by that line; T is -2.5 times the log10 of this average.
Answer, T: 0.018 mag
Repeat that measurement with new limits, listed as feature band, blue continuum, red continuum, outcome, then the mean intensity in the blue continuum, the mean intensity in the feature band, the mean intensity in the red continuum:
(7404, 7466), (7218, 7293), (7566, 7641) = -0.092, 3.26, 3.56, 3.29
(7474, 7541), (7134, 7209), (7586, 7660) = 0.062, 3.52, 3.22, 3.37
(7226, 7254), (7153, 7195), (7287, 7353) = 0.056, 3.55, 3.27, 3.3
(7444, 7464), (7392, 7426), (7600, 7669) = -0.059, 3.47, 3.65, 3.39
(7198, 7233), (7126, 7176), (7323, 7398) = 0.061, 3.56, 3.3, 3.34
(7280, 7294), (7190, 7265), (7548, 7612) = 0.046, 3.37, 3.22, 3.32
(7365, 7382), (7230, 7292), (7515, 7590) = -0.018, 3.3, 3.35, 3.28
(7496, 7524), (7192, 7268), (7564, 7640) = 0.080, 3.35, 3.06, 3.27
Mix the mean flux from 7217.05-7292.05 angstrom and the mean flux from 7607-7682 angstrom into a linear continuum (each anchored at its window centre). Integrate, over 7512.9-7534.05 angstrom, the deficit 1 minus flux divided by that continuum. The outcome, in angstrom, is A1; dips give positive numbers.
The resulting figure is 3.26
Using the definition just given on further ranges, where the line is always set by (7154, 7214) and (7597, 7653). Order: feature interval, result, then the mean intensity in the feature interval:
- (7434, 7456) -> -1.6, 3.68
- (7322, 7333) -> 0.7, 3.24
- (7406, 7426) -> -0.1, 3.45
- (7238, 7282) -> 2.1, 3.32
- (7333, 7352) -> 0.9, 3.3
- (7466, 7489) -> 0.1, 3.4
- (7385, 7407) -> 0.4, 3.38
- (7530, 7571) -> -0.4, 3.42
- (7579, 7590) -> -0.3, 3.45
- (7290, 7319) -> 1.7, 3.27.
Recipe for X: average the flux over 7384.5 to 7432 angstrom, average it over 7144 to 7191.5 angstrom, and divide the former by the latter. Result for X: 0.94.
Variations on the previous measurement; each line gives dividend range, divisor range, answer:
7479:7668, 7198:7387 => 1.00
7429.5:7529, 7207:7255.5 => 1.02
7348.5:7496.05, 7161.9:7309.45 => 1.03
